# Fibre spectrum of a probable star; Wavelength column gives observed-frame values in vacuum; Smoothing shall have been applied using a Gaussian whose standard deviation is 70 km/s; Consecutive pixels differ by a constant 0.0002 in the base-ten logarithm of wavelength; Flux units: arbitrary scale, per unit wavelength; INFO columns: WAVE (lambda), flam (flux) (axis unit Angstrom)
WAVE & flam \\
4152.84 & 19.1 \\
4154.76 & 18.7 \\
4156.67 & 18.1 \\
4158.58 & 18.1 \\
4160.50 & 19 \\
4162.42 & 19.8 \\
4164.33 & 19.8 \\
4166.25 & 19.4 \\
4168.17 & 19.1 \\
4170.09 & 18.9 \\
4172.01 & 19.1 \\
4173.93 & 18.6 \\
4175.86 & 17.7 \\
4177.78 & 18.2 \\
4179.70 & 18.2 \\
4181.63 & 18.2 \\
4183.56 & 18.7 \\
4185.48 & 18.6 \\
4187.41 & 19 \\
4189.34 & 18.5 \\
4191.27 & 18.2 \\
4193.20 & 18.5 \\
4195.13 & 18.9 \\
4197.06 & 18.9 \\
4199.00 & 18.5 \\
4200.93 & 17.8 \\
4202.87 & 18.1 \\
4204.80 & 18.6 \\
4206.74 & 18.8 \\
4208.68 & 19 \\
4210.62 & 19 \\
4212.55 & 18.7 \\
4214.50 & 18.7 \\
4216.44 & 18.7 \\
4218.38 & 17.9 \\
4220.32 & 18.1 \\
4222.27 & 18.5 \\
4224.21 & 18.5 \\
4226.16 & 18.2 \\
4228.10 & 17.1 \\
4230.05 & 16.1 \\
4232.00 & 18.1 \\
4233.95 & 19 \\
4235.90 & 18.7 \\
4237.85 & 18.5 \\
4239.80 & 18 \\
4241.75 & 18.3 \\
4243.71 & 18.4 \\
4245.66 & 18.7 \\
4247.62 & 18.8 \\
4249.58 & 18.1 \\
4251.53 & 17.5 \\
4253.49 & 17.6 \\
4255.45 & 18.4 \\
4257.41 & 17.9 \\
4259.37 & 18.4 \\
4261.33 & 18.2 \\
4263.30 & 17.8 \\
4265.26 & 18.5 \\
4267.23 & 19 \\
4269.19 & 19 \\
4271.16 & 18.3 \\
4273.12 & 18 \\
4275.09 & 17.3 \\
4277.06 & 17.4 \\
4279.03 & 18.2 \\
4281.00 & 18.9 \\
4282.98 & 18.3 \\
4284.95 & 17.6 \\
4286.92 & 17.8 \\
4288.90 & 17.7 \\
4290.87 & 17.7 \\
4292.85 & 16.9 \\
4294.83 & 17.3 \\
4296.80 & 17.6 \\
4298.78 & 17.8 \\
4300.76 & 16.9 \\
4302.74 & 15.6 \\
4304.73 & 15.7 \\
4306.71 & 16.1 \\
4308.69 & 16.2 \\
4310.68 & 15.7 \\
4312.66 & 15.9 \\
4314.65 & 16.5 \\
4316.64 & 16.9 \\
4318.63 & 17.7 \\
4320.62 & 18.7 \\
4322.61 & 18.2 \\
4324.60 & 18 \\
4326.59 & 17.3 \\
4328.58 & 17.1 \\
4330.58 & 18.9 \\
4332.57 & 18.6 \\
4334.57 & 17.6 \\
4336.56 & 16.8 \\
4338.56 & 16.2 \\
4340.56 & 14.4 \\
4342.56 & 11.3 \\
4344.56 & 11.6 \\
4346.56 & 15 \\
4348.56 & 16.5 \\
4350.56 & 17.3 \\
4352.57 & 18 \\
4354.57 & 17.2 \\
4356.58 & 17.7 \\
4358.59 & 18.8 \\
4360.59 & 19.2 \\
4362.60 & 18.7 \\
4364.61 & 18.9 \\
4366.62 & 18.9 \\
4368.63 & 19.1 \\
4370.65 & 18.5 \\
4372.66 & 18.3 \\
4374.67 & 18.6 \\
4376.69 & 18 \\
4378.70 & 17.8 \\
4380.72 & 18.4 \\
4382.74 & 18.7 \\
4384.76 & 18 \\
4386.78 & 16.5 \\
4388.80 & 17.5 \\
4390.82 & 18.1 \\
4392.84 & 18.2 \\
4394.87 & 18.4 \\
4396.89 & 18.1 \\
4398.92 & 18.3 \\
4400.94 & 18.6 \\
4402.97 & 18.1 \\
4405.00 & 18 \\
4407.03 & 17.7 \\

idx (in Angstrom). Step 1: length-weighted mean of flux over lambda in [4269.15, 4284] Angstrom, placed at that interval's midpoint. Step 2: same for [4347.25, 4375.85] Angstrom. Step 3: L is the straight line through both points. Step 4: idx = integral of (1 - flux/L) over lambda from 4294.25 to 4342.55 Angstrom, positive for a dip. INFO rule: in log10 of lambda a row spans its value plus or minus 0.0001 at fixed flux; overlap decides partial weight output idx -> 3.46 Angstrom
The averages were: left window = 18.1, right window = 18.2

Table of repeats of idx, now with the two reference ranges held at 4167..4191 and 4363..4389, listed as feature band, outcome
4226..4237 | 0.38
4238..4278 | 0.56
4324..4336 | 0.31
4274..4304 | 1.44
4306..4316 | 1.23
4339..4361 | 2.76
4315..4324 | 0.28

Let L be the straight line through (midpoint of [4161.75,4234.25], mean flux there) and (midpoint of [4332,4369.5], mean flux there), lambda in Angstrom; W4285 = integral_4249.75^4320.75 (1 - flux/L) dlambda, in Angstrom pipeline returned 0.34 Angstrom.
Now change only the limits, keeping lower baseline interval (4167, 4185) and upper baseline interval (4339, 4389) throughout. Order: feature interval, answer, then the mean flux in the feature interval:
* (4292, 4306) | 0.7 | 16.8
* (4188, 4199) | -0.1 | 18.6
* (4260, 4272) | -0.3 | 18.5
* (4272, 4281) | 0.0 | 17.9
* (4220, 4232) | 0.3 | 17.8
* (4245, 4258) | -0.1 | 18.1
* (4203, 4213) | -0.2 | 18.8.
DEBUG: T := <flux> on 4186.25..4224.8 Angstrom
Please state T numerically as 18.5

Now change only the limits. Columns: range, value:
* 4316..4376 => 17.3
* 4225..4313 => 17.7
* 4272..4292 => 17.9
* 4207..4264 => 18.2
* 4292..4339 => 17.1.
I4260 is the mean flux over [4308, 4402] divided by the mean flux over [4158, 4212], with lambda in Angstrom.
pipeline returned 0.93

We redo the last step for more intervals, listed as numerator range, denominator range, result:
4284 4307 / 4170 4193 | 0.92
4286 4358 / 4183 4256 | 0.91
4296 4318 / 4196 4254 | 0.90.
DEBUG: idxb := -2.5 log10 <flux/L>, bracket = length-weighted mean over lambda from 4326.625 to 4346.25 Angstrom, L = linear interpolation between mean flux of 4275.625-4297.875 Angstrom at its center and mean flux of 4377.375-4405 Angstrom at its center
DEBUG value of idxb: 0.130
